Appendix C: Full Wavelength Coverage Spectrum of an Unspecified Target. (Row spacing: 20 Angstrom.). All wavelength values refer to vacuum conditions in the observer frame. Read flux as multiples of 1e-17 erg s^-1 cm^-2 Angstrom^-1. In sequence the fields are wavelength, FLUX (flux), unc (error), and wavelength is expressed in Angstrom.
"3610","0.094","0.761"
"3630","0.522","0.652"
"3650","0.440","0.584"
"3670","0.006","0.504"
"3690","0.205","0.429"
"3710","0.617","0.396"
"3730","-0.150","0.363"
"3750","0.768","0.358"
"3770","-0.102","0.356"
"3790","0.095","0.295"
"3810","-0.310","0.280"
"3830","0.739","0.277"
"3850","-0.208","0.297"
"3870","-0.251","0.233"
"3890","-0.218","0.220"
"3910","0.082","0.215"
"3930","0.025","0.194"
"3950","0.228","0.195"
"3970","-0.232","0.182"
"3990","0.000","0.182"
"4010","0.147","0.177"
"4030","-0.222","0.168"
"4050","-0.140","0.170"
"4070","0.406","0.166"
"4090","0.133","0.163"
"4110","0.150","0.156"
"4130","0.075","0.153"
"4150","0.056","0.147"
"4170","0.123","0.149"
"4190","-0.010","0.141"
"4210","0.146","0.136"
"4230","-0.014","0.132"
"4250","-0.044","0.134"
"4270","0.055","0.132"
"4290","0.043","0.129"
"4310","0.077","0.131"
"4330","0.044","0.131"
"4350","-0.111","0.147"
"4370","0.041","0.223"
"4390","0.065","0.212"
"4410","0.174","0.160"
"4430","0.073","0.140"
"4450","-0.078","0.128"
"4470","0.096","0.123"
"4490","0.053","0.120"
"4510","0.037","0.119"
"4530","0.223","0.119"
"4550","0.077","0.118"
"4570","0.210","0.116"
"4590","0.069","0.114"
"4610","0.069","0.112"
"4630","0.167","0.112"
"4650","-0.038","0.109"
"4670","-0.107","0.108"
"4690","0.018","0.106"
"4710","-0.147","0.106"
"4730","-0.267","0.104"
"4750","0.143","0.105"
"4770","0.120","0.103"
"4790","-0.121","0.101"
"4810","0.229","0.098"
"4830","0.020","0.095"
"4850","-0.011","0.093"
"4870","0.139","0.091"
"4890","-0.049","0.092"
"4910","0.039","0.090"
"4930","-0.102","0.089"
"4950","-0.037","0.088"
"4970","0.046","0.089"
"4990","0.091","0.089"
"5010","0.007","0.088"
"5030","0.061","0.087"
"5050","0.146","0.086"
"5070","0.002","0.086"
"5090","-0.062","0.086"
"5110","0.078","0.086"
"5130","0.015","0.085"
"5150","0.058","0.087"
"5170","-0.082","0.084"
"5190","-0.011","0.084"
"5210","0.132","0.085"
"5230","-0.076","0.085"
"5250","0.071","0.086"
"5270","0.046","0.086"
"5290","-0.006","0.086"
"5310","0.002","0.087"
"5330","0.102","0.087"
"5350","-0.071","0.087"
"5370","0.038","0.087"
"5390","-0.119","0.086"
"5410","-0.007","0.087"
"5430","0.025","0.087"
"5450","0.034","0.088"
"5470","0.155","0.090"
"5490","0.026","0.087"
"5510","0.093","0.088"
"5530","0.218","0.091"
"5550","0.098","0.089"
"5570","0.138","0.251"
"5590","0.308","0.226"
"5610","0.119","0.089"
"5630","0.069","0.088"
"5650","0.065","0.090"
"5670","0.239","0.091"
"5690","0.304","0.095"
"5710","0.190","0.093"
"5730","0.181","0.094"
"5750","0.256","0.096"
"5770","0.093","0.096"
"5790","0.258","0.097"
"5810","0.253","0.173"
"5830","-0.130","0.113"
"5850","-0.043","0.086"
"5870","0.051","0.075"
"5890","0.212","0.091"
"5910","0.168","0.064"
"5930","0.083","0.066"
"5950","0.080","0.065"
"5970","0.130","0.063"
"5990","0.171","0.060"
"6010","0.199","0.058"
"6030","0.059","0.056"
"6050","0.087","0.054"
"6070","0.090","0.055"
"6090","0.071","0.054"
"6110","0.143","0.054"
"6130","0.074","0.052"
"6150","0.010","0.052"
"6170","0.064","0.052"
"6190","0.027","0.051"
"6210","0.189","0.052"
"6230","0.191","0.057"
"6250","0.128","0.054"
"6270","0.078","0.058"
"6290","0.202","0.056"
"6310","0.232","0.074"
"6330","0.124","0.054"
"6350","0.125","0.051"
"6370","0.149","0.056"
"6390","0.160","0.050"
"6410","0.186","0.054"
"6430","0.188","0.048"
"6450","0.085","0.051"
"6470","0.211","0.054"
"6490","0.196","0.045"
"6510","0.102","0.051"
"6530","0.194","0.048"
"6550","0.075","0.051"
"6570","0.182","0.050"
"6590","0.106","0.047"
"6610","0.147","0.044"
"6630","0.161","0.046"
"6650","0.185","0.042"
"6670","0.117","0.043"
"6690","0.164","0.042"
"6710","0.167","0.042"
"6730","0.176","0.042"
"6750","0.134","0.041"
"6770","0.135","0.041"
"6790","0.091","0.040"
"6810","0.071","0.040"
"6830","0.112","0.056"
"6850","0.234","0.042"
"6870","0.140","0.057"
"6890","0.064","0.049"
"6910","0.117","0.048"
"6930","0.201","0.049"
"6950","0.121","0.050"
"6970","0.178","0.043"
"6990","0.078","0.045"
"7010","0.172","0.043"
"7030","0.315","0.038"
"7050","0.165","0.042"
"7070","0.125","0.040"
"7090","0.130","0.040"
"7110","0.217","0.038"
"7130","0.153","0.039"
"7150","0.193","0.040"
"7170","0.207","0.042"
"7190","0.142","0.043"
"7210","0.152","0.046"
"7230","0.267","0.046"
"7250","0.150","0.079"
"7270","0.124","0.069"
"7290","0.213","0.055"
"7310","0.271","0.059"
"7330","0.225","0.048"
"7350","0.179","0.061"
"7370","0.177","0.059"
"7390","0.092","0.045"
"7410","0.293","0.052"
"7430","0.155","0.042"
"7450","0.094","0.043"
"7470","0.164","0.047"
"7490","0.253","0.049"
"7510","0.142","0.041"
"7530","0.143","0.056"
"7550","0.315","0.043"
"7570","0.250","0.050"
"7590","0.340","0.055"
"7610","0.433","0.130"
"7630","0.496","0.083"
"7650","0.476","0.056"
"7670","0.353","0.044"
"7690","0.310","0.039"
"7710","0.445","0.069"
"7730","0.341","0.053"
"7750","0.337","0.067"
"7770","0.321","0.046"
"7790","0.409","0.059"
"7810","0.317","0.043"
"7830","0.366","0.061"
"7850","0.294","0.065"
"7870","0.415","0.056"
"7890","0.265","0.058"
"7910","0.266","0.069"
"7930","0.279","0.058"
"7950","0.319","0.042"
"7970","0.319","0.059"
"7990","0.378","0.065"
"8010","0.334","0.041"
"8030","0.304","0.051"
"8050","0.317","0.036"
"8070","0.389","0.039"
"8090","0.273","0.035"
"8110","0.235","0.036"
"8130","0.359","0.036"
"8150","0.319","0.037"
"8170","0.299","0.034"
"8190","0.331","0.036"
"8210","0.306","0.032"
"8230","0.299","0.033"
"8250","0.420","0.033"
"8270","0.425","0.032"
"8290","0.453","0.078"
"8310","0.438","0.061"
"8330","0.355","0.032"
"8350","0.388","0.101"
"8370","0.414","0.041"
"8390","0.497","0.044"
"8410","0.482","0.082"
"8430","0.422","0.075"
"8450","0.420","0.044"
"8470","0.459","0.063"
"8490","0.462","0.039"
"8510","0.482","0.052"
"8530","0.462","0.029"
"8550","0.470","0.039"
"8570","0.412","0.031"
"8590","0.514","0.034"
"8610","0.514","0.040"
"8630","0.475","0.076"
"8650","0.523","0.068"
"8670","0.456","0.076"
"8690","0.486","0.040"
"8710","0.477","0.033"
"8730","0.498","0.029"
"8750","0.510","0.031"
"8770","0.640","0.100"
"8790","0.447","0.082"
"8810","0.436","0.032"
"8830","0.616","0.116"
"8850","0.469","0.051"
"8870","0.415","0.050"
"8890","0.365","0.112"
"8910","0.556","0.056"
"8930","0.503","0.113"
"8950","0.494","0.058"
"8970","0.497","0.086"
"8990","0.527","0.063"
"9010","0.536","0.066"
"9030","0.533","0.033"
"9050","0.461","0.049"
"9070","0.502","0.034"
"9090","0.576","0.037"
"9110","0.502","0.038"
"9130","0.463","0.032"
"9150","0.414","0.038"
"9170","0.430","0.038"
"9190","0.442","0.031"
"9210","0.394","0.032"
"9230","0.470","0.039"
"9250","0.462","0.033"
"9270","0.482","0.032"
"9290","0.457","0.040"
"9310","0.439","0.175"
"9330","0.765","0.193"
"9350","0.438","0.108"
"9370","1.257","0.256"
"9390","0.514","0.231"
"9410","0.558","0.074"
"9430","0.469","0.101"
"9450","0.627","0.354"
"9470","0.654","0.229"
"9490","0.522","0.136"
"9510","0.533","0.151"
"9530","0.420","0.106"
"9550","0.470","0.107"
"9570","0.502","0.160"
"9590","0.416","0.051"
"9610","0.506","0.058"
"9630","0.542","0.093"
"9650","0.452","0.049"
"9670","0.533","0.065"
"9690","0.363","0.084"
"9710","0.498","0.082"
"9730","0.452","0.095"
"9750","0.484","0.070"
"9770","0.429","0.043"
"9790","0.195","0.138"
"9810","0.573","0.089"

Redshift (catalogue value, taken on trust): 0.893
